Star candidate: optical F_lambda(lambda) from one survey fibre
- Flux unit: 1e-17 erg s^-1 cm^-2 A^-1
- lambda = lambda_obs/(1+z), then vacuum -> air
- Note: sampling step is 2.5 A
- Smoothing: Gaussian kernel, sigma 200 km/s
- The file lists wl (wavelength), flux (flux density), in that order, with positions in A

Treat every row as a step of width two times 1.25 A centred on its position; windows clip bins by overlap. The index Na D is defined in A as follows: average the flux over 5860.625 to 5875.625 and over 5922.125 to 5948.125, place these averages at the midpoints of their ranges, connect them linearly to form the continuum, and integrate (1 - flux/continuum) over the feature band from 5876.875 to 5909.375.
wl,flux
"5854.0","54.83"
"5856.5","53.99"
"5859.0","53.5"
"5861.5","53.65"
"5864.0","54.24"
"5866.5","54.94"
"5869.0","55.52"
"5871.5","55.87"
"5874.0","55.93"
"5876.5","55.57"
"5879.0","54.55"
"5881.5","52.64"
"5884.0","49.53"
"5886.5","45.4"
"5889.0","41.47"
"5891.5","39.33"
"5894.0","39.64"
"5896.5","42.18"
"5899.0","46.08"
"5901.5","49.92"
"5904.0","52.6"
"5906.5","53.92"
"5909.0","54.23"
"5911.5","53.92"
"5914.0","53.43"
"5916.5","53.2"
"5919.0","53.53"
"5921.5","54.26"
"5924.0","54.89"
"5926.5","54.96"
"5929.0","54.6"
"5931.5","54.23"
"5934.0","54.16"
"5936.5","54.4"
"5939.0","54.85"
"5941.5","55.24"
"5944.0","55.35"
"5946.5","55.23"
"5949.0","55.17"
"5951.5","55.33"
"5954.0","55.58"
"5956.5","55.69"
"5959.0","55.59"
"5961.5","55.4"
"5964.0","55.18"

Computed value 4.2 A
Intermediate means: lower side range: 55.1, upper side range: 54.8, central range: 47.8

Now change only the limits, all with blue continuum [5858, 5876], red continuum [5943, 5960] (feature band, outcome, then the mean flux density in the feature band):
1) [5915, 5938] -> 0.42 A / 54.2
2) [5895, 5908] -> 1.47 A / 48.9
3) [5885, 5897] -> 2.90 A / 41.7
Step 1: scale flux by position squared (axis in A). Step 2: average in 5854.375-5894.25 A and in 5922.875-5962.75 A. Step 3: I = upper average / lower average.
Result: 1.1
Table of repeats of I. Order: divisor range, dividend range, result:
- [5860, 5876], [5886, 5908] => 0.84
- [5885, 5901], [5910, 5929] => 1.27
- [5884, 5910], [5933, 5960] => 1.20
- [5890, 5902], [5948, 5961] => 1.32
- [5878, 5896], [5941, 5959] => 1.24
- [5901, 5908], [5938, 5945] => 1.06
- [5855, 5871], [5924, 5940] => 1.03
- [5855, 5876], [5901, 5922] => 0.99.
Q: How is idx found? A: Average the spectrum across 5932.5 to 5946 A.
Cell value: 54.8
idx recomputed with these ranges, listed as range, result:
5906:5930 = 54.1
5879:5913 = 48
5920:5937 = 54.5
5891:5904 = 44.5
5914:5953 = 54.6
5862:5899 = 49.7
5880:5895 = 44.9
